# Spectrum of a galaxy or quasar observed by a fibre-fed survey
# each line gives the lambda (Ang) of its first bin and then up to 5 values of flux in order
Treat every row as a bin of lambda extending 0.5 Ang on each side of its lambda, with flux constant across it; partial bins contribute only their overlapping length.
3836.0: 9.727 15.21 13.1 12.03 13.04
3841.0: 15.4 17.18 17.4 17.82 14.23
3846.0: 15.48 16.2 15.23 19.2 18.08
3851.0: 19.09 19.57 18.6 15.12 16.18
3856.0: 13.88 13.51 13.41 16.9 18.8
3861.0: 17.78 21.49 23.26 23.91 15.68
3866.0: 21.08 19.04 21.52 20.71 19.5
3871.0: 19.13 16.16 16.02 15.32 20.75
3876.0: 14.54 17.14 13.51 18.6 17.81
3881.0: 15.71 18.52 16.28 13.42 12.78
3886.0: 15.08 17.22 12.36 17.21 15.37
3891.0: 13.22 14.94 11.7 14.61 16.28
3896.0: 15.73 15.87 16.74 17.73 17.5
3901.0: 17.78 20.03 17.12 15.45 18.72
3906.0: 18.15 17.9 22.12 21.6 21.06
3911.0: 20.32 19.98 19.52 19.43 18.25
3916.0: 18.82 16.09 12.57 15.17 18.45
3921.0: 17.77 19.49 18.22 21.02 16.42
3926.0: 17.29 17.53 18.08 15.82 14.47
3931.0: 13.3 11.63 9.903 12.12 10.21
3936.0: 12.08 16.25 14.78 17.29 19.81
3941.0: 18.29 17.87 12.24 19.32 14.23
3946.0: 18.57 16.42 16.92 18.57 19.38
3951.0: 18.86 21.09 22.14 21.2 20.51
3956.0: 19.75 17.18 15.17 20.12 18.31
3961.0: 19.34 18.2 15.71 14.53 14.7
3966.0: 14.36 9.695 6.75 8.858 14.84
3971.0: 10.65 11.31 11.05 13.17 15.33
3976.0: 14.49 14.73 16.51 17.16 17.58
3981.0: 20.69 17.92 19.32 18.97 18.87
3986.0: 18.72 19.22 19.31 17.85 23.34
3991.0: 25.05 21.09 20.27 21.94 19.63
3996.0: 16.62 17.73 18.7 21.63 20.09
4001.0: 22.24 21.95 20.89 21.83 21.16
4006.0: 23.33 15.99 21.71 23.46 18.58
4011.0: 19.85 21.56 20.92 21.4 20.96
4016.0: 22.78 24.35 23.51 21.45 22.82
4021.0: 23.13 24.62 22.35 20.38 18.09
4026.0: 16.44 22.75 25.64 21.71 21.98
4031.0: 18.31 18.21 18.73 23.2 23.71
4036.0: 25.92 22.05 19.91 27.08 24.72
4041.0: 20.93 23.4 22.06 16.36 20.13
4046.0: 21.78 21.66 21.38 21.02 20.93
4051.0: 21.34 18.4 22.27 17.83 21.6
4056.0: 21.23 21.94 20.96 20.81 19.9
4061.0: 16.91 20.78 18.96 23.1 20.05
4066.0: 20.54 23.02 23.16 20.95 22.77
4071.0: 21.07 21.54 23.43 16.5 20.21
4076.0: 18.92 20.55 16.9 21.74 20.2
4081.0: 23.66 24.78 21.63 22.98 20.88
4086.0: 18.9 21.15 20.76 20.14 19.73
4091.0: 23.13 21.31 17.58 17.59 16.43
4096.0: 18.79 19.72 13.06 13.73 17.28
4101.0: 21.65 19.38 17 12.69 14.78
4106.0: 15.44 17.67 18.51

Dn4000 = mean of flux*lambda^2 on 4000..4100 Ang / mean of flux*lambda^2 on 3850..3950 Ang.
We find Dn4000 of 1.33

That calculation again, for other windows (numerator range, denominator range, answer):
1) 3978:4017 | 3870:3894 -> 1.36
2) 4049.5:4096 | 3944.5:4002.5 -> 1.23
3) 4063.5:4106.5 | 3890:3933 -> 1.26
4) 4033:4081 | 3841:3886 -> 1.34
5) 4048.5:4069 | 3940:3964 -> 1.20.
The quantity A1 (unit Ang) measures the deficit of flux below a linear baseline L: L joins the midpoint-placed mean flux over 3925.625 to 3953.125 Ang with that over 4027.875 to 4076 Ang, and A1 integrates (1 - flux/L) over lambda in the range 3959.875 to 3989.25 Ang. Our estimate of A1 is 3.6 Ang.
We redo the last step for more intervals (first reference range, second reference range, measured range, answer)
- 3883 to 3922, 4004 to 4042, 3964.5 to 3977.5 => 4.88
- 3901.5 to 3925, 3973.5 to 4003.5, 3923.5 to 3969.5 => 6.20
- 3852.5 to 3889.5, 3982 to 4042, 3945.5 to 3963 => 0.64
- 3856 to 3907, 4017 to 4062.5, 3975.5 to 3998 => 1.10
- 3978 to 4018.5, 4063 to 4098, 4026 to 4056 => -1.42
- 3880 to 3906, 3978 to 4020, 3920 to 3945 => 2.45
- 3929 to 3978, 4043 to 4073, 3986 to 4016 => -4.49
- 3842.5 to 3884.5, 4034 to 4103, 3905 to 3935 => 1.84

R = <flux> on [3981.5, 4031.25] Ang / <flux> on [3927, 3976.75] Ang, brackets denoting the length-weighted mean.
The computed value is 1.34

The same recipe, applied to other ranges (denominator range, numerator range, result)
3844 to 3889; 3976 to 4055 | 1.21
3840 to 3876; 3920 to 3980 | 0.90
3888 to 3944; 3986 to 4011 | 1.23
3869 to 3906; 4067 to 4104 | 1.22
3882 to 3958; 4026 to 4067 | 1.25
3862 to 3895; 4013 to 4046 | 1.28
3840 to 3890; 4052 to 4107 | 1.16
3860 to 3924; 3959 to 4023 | 1.06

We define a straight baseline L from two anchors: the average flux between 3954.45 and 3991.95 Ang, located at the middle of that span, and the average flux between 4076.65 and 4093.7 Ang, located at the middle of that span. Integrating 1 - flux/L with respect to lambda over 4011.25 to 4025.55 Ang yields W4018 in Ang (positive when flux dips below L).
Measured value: -2.9 Ang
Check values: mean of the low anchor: 16.5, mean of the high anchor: 20.9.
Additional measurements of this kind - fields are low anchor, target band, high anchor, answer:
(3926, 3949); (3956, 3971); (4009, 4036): 2.1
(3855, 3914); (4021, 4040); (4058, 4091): -1.7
